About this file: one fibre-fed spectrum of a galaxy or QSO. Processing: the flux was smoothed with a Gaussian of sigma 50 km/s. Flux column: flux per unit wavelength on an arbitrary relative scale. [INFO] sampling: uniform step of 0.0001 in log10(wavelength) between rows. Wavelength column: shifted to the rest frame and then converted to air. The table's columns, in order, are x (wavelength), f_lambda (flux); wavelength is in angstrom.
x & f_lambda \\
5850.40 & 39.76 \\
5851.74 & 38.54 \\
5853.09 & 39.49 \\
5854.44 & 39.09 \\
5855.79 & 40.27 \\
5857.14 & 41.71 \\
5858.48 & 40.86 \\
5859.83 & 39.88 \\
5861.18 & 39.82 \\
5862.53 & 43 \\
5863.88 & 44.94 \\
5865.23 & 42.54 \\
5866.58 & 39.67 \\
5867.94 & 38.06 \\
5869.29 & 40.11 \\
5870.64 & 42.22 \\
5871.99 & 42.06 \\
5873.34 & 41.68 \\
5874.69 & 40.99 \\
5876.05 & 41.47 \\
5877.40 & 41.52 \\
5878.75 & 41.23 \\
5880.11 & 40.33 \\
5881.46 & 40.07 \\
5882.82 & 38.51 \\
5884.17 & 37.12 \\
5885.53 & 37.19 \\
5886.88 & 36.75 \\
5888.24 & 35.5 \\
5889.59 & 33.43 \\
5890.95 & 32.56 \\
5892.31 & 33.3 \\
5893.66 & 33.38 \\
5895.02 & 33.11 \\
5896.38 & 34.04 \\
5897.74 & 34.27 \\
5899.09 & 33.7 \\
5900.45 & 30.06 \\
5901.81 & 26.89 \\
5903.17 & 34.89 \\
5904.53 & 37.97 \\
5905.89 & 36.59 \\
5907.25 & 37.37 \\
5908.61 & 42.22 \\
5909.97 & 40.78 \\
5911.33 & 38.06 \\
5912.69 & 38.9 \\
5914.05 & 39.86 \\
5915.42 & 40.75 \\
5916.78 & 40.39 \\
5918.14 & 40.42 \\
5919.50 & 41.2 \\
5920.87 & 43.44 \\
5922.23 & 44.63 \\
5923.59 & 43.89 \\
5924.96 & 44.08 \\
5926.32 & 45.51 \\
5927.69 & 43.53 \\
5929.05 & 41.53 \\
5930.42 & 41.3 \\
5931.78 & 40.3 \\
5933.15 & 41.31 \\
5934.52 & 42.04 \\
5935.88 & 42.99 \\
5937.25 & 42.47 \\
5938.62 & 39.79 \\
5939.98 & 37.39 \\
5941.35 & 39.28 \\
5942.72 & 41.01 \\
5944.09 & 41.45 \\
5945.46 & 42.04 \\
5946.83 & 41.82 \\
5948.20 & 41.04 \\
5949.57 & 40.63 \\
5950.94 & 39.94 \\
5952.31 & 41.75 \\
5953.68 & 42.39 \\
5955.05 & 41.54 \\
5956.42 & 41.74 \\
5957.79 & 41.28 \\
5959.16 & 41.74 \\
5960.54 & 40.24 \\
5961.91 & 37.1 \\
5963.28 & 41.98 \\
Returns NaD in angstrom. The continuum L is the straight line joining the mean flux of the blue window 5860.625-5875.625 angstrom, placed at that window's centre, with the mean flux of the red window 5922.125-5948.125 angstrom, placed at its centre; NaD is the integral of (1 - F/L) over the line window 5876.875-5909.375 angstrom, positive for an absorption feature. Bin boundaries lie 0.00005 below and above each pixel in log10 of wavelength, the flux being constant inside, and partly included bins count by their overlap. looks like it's 4.41 angstrom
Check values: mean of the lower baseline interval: 41.4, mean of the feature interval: 35.9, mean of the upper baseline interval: 41.8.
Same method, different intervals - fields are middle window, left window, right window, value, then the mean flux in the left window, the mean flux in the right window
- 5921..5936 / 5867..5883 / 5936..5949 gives -0.8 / 40.7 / 40.8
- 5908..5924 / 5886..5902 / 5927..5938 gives -1.2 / 33.3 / 41.9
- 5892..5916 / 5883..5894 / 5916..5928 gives 1.8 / 35.1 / 43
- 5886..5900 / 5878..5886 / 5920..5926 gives 2.2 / 39.1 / 44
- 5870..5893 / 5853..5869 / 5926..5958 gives 1.3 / 40.8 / 41.4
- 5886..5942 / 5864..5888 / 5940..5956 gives 2.8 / 40.1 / 41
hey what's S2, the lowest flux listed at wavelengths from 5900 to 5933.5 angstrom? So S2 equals 26.89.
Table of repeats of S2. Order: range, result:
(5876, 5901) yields 30.06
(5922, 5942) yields 37.39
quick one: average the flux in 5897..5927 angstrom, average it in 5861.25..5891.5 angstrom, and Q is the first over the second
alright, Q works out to 0.98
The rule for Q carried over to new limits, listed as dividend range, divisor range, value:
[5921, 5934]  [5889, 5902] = 1.31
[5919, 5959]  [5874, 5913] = 1.14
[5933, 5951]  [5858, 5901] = 1.07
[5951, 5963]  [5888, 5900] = 1.22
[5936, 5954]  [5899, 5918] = 1.10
